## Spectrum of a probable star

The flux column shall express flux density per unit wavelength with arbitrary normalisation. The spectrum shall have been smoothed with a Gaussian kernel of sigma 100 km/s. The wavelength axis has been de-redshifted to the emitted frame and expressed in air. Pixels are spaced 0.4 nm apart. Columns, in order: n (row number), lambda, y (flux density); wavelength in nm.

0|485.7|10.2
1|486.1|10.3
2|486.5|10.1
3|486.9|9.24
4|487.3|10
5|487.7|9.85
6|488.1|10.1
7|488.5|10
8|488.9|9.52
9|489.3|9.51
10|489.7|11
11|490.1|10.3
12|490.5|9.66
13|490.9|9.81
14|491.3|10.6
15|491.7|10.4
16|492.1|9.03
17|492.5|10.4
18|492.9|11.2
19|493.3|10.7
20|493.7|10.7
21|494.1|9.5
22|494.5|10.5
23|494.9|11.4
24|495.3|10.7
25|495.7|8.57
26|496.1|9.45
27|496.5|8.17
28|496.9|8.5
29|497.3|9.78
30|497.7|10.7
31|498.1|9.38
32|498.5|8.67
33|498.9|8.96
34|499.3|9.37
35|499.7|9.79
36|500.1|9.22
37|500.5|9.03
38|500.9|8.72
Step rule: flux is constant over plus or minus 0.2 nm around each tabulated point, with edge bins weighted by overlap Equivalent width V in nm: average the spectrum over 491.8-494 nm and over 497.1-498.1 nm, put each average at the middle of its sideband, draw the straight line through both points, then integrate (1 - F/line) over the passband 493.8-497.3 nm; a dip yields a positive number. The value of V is 0.19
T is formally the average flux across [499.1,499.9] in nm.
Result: 9.58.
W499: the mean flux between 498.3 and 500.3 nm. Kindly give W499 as 9.2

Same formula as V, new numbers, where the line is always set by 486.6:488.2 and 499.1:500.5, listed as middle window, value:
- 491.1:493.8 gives -0.22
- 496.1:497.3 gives 0.09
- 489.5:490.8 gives -0.08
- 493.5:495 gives -0.14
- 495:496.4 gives -0.01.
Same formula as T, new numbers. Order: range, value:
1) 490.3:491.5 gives 10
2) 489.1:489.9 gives 10.3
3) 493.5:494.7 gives 10.2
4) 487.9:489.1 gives 9.87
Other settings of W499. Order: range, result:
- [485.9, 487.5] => 9.91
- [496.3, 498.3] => 9.31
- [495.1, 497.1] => 9.08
